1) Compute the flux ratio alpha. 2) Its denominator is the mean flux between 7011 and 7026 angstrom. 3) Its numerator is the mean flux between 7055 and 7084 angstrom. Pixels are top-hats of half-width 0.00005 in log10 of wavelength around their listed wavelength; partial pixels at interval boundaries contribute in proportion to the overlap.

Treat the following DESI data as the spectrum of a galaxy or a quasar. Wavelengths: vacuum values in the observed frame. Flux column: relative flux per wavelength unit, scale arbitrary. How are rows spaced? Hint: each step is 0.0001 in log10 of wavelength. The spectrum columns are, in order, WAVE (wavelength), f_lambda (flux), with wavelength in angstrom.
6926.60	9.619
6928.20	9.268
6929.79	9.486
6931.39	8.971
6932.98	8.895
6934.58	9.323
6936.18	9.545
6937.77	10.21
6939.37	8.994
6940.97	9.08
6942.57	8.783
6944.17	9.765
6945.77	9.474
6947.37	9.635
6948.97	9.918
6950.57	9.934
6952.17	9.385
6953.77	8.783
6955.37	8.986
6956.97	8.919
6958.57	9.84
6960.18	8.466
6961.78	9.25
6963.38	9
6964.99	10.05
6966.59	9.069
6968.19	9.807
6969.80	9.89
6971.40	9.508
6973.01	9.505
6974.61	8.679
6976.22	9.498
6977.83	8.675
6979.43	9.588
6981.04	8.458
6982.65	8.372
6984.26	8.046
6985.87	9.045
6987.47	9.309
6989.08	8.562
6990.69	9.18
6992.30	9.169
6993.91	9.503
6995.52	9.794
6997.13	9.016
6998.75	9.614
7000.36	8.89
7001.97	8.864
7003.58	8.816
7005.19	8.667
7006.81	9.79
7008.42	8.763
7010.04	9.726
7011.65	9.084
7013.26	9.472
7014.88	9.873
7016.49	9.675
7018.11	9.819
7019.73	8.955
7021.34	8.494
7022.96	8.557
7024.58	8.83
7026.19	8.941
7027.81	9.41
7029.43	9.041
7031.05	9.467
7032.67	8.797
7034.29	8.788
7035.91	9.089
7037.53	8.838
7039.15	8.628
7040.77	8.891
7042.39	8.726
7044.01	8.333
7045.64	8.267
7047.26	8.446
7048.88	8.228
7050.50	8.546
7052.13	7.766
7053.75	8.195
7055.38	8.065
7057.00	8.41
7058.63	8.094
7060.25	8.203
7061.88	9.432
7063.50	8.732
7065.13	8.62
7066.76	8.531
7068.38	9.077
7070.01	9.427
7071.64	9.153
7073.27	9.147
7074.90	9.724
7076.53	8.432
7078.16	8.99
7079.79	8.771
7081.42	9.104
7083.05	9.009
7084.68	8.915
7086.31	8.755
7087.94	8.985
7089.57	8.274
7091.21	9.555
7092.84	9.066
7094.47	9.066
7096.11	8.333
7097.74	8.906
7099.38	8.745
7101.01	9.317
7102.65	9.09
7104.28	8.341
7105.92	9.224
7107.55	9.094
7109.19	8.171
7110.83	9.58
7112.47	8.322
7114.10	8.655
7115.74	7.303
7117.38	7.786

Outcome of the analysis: 1.0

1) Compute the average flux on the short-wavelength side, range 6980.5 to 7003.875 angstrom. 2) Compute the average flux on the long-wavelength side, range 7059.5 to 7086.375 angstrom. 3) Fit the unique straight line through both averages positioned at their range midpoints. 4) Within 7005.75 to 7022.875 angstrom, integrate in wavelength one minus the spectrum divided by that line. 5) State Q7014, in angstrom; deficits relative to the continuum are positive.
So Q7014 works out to -0.7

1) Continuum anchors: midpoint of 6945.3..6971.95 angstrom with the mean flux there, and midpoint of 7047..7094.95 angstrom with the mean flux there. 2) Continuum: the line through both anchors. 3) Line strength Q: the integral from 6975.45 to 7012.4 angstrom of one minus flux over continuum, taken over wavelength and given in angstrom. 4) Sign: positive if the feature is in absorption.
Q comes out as 0.6 angstrom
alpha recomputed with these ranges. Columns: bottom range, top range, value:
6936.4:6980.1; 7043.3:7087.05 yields 0.93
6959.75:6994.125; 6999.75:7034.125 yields 1.00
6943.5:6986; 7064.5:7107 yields 0.97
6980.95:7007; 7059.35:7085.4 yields 0.99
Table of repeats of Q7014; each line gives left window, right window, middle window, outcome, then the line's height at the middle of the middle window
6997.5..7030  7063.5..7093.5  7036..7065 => 1.8 angstrom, 9.05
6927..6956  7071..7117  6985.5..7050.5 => 0.6 angstrom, 9.1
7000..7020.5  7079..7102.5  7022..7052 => 1.3 angstrom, 9.15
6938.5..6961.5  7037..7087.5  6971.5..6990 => 0.4 angstrom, 9.12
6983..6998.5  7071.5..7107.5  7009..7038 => -0.4 angstrom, 9.03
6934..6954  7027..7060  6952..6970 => 0.1 angstrom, 9.32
